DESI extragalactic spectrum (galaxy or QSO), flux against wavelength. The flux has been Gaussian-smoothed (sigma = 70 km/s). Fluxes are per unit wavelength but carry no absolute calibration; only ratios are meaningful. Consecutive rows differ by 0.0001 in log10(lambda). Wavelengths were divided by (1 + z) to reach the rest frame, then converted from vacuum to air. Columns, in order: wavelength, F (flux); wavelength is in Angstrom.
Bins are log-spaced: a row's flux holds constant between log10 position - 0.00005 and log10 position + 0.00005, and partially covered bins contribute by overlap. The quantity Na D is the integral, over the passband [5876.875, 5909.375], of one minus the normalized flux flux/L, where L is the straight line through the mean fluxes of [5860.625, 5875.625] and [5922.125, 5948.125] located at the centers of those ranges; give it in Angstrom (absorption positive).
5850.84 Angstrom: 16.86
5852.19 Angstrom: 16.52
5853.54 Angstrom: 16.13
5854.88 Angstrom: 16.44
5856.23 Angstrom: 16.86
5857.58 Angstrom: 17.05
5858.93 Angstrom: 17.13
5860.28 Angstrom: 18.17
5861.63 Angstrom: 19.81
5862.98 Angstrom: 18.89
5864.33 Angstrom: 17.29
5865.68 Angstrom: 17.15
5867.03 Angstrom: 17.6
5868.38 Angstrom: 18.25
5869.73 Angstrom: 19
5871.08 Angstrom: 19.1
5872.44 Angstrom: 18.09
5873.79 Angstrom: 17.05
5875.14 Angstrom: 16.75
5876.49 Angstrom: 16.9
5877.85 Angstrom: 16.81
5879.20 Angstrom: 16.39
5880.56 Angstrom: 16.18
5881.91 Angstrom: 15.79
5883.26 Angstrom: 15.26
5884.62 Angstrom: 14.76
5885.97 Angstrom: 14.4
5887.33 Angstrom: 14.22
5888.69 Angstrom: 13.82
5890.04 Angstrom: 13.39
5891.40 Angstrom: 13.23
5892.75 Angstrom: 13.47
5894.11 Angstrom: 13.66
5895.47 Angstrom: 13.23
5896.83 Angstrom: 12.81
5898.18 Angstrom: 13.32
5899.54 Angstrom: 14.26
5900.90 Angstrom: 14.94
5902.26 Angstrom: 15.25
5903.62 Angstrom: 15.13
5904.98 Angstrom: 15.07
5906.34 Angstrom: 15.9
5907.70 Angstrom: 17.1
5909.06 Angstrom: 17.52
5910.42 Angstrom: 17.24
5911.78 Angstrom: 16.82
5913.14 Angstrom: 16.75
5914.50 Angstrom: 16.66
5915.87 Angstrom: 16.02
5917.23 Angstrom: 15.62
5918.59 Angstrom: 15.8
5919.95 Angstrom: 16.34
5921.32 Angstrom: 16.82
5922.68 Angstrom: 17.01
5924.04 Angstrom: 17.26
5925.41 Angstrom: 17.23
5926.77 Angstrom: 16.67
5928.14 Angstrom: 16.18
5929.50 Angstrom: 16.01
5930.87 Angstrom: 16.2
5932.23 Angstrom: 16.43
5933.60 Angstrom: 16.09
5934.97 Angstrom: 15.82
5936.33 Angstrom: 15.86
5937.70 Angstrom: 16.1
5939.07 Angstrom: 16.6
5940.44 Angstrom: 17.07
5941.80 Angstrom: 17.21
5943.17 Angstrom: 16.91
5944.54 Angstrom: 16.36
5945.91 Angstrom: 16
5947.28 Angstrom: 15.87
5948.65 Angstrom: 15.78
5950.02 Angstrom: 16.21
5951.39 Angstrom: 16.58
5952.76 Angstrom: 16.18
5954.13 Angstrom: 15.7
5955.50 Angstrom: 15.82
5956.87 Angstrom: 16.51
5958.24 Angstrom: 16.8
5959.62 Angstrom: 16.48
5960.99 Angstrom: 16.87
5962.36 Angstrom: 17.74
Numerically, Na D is 5.0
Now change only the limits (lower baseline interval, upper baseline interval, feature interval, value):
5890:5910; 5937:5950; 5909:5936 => -1.7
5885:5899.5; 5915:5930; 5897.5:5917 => -1.1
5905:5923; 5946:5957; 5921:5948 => -0.3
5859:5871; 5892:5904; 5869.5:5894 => 0.7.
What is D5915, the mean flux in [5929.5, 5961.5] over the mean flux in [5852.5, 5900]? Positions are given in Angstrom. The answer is 1.0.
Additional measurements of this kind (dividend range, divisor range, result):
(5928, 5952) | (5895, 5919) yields 1.05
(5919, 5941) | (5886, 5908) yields 1.16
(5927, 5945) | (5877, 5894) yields 1.11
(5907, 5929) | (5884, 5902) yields 1.21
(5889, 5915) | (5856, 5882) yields 0.86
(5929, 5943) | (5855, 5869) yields 0.92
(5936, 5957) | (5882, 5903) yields 1.16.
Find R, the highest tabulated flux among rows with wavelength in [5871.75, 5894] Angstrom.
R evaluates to 18.09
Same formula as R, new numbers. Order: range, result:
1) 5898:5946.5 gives 17.52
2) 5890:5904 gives 15.25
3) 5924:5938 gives 17.26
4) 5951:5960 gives 16.8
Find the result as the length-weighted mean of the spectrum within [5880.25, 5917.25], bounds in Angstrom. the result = 15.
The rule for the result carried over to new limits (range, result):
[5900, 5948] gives 16.3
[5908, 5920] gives 16.6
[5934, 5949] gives 16.3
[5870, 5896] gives 15.5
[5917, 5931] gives 16.5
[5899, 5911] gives 15.8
